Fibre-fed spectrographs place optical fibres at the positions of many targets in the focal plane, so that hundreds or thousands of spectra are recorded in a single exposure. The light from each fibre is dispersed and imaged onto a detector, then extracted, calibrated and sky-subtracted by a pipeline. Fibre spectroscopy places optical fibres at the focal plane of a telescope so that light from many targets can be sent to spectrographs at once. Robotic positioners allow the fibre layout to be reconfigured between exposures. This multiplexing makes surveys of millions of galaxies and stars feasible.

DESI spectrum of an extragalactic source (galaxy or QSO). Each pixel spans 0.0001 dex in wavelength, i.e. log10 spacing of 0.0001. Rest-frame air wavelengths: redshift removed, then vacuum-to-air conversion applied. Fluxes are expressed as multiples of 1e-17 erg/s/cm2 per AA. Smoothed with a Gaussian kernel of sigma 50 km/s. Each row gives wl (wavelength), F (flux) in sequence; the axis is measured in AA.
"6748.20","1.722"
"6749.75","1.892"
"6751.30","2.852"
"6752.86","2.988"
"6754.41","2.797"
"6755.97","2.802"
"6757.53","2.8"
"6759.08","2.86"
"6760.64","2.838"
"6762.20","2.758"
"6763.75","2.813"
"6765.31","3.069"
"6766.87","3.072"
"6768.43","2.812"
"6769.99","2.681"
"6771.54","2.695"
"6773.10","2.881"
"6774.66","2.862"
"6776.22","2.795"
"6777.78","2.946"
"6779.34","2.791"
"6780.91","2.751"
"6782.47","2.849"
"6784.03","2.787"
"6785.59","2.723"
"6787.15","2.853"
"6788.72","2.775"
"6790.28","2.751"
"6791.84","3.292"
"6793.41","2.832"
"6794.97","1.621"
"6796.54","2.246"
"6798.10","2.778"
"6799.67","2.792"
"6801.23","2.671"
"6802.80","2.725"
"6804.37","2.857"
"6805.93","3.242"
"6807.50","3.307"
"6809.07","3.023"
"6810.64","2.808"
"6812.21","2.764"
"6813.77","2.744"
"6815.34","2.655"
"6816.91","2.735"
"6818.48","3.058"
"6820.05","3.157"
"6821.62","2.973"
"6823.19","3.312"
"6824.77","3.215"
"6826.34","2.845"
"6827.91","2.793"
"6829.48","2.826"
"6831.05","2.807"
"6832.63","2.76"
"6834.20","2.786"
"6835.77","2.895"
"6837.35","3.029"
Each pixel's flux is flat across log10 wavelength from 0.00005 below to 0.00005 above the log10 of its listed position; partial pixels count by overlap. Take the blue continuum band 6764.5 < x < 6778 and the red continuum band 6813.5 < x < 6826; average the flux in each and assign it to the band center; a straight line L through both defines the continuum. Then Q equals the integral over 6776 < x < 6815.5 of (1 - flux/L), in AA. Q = 1.9 AA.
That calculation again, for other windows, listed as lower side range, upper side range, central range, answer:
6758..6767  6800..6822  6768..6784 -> 0.5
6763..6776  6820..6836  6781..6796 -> 0.9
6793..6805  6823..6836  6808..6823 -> -0.9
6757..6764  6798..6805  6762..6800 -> 0.3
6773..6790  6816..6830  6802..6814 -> -0.1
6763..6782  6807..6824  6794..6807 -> 1.3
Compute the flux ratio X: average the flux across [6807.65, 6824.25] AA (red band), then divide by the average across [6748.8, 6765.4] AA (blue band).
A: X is 1.07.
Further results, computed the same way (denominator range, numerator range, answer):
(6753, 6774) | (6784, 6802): 0.94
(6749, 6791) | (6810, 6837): 1.03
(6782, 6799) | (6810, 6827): 1.10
